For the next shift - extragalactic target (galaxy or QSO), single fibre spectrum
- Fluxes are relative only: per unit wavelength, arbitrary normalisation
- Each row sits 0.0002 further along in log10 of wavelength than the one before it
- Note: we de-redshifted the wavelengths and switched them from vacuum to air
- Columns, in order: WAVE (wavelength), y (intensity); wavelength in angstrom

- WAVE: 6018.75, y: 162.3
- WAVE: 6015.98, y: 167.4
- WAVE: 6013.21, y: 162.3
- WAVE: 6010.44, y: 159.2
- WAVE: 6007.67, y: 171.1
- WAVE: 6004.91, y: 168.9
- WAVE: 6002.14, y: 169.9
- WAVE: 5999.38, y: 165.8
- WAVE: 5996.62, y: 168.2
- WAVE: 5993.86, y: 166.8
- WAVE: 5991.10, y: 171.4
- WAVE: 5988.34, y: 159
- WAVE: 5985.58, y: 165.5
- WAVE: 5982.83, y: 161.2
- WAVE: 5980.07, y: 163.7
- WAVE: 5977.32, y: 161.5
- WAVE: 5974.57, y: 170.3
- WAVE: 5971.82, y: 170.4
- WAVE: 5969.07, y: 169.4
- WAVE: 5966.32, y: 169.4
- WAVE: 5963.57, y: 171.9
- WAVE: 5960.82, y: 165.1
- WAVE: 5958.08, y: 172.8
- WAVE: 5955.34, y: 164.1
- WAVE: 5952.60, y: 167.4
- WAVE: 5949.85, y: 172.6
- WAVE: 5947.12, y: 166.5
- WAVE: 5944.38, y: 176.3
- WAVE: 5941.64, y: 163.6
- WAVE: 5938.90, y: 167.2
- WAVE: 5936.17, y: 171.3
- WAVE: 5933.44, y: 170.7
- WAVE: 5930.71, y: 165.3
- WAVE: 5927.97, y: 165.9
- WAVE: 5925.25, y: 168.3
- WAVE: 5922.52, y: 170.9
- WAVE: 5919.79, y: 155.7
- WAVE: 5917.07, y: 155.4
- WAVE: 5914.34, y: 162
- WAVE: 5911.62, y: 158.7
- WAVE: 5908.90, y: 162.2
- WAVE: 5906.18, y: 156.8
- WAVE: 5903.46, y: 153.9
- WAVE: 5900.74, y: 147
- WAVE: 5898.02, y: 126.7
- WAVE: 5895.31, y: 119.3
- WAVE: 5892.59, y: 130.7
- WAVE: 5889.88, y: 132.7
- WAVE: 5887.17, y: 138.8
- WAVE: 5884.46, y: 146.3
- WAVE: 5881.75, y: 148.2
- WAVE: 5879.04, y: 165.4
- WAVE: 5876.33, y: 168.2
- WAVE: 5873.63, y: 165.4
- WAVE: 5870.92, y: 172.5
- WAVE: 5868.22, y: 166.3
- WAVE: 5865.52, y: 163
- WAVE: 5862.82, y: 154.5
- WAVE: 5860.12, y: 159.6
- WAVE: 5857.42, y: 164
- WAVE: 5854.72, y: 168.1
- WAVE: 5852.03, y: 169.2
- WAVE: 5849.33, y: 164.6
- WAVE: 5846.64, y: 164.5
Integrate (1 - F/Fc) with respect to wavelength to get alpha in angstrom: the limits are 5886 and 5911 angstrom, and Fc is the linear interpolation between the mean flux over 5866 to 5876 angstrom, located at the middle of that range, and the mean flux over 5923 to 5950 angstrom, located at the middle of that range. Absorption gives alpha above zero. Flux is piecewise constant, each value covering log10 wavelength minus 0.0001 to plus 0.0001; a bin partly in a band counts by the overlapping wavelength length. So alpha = 4.0 angstrom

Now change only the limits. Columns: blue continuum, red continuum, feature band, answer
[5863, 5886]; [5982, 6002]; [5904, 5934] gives 0.11 angstrom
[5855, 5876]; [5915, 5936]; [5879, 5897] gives 2.88 angstrom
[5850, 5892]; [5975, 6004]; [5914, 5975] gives -1.77 angstrom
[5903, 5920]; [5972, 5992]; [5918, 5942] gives -0.98 angstrom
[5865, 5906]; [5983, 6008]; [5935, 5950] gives -1.01 angstrom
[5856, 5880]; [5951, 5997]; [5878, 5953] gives 4.08 angstrom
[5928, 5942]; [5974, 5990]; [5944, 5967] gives -0.48 angstrom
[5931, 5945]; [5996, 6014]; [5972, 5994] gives 0.30 angstrom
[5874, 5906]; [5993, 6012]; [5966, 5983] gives -0.56 angstrom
